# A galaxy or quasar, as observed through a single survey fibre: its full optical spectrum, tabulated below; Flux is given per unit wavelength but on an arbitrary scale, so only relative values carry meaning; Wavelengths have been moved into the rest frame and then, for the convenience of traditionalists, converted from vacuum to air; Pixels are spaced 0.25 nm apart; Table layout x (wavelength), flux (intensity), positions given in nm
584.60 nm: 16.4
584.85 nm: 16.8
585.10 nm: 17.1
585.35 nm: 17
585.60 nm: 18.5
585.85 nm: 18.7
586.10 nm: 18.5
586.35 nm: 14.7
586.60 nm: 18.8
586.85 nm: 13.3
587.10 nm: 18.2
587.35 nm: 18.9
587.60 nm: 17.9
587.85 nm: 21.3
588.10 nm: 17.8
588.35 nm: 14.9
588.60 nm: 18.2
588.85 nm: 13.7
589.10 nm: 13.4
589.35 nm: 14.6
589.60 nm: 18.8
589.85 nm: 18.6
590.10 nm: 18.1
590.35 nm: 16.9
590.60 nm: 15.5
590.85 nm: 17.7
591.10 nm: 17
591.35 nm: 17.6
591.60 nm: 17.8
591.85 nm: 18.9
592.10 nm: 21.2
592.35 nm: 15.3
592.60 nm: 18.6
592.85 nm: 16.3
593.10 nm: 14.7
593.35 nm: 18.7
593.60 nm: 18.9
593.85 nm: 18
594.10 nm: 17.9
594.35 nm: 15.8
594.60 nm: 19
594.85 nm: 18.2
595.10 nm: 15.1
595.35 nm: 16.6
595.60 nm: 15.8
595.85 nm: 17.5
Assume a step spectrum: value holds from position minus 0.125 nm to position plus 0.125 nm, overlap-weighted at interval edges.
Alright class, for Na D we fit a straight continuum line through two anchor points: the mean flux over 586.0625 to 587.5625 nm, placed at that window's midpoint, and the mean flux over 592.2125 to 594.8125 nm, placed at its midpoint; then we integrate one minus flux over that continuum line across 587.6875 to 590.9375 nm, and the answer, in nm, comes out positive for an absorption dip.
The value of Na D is 0.05 nm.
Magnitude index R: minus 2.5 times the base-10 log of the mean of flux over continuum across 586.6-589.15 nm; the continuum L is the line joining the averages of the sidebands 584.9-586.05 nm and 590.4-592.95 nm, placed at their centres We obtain 0.05 mag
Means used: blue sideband 17.8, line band 17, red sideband 17.6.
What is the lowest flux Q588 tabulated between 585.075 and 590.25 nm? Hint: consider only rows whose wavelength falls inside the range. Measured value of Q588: 13.3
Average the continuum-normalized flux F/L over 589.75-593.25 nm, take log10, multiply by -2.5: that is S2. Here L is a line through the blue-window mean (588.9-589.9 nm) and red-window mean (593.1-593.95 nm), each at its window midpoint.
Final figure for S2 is -0.029 mag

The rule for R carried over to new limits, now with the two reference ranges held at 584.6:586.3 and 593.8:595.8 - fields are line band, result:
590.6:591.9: -0.02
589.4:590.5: -0.03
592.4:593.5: 0.01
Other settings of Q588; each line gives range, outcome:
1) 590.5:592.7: 15.3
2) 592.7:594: 14.7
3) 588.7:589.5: 13.4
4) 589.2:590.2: 14.6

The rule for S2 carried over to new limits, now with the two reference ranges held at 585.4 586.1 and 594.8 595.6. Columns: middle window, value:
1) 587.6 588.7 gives -0.008 mag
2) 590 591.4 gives 0.015 mag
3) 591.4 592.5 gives -0.073 mag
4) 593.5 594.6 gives -0.074 mag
